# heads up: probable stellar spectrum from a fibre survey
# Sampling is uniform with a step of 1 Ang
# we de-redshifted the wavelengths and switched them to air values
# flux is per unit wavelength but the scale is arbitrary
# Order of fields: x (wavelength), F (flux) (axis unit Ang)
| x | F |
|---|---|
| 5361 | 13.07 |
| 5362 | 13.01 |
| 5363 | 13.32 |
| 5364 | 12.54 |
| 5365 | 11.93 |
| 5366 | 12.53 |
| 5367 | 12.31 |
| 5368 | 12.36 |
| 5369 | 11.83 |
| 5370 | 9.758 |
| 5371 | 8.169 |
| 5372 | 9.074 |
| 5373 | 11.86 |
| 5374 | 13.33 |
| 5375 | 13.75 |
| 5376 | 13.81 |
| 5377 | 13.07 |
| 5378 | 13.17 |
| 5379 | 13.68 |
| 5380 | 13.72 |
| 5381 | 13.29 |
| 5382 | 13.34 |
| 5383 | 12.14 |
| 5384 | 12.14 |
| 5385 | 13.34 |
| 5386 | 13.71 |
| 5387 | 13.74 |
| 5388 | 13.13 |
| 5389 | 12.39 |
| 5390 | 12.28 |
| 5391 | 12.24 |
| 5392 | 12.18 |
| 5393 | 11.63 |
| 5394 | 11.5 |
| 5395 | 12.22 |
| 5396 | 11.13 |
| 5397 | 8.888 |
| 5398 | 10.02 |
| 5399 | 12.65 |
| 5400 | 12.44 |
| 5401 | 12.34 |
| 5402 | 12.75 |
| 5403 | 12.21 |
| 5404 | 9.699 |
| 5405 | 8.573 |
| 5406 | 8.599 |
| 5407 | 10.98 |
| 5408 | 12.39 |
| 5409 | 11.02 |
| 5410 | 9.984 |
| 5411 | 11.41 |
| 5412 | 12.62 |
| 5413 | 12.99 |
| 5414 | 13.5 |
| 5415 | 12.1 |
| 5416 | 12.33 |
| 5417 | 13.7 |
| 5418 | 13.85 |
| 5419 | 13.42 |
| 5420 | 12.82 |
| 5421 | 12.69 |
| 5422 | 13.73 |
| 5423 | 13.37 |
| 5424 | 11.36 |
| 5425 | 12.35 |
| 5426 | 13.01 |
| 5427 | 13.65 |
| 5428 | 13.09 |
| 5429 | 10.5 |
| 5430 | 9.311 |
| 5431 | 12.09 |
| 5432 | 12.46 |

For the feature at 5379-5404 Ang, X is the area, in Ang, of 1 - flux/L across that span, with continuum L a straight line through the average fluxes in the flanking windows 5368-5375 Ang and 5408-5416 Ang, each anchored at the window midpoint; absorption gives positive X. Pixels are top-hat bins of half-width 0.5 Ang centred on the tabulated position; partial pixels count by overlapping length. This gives -1.7 Ang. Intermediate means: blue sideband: 11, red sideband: 12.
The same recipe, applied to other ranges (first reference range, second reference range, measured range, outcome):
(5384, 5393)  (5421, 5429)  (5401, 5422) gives 1.4 Ang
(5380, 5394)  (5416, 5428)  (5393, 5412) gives 2.6 Ang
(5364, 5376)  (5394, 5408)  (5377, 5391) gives -2.1 Ang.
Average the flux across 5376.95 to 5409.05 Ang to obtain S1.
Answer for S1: 12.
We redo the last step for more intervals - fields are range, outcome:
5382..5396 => 12.5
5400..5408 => 10.9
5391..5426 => 11.9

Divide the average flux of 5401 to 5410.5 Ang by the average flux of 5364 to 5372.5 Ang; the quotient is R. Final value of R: 0.97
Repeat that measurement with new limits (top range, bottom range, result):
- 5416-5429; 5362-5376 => 1.09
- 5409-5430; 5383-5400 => 1.03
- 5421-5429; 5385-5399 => 1.06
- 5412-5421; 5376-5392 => 1.00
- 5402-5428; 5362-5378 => 1.01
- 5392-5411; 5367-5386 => 0.90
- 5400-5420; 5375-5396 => 0.92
